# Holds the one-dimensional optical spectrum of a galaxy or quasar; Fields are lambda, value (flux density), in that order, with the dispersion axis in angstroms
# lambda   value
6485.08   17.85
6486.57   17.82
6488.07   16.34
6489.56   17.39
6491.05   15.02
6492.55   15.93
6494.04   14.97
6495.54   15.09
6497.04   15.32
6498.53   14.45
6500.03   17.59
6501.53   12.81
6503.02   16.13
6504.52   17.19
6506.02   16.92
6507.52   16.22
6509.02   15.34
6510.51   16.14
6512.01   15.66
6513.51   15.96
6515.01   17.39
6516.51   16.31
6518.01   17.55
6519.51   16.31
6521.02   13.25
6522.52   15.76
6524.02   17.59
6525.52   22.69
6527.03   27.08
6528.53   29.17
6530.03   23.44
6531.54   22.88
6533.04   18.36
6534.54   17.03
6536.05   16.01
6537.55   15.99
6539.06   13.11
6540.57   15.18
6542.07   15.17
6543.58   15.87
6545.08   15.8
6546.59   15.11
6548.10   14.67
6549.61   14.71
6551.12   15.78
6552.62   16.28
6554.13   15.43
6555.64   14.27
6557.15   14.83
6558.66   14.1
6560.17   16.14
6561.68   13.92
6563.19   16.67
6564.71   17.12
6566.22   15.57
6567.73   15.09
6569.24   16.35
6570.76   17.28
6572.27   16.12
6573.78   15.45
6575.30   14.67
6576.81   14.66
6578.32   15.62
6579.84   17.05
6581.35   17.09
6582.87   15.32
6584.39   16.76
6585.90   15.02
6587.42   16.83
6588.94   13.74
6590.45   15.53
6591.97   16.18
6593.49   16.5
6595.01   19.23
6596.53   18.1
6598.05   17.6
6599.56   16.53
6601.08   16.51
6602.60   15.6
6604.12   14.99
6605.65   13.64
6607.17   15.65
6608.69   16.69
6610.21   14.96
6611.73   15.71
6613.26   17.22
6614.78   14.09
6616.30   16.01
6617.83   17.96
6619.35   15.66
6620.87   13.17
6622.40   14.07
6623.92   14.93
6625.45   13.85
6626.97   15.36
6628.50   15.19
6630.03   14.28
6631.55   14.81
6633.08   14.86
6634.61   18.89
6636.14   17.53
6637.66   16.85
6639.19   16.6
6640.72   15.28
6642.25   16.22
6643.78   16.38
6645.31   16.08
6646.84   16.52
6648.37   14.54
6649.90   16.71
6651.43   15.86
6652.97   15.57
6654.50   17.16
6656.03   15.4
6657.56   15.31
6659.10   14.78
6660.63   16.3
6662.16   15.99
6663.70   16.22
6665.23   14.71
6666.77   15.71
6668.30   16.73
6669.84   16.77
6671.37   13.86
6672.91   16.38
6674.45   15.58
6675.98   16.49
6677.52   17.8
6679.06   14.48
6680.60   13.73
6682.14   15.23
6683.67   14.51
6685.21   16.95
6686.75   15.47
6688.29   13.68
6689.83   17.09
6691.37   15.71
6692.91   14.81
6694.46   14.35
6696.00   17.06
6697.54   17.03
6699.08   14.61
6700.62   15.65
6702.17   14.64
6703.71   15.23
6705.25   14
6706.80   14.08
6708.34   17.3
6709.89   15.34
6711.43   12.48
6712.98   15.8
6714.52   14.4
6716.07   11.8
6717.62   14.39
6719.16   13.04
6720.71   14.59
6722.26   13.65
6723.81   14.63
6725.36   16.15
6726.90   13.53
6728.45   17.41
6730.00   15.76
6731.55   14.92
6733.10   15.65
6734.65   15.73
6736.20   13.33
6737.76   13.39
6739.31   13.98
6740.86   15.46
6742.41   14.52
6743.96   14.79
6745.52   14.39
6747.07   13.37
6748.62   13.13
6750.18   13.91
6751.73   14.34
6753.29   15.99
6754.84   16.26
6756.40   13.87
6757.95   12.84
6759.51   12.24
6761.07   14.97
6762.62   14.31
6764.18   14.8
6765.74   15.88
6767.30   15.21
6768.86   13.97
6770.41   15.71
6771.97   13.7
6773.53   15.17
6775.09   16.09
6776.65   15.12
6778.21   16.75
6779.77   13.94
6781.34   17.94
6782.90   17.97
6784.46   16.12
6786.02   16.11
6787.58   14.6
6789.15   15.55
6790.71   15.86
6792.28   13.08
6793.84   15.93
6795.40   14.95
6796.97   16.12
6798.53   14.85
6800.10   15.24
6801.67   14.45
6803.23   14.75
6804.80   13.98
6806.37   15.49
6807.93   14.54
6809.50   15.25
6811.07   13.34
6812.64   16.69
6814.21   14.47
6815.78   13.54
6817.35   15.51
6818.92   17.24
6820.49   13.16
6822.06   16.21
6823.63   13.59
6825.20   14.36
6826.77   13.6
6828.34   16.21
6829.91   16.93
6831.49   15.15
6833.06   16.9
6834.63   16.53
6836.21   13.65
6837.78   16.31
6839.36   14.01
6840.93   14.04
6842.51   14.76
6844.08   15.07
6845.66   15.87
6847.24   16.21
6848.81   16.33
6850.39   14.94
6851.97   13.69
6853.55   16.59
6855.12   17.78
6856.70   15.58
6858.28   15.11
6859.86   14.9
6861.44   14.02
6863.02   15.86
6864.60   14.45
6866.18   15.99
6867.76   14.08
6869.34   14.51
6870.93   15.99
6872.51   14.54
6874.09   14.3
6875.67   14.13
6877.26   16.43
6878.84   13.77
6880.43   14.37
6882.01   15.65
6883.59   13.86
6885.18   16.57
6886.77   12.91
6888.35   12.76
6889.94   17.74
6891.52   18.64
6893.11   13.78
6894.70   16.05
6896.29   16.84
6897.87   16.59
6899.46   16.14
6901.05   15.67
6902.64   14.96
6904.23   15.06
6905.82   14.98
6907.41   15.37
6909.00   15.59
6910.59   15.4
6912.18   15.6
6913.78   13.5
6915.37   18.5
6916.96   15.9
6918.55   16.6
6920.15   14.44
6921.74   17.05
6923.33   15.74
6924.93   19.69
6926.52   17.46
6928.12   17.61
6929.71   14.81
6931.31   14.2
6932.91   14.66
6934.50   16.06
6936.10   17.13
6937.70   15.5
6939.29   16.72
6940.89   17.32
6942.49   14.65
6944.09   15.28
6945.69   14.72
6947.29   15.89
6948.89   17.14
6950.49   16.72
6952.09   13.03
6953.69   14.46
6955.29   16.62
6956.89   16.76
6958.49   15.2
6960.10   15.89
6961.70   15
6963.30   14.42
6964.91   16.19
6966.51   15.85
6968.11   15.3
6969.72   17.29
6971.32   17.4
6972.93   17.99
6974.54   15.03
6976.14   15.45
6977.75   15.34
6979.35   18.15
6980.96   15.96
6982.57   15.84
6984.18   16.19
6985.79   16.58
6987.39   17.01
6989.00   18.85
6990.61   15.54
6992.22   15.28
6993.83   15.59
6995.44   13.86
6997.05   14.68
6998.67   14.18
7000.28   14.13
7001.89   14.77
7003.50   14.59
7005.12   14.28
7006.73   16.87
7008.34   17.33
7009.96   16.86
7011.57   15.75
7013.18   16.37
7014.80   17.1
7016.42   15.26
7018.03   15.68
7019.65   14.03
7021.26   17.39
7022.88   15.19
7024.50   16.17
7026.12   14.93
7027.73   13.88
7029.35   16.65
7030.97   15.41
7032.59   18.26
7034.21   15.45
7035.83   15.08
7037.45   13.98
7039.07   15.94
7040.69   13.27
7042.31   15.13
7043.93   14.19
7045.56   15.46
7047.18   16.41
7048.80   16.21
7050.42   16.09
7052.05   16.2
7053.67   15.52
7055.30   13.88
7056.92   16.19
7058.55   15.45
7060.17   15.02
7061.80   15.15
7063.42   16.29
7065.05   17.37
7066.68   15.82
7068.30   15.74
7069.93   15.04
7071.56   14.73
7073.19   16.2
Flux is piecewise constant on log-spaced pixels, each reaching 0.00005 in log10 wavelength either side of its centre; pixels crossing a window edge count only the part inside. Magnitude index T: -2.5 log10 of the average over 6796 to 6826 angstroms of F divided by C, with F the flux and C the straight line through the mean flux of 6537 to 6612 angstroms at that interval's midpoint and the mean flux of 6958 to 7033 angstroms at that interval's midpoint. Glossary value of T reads 0.06 mag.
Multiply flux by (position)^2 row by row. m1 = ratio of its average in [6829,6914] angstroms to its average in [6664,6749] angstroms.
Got 1.07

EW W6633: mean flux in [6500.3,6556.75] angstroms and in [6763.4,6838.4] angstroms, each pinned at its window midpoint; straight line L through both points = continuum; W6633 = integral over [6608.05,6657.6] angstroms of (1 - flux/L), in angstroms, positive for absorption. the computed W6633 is 1.8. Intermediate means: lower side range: 17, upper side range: 15.3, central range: 15.8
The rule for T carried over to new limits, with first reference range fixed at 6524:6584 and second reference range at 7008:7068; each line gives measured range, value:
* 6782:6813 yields 0.071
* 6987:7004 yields 0.034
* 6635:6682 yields 0.045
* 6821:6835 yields 0.052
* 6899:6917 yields 0.032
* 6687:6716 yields 0.096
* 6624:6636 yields 0.085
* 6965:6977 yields -0.033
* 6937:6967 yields 0.016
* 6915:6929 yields -0.065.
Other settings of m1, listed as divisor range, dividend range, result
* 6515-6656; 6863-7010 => 1.07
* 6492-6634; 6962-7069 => 1.11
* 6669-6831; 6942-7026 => 1.13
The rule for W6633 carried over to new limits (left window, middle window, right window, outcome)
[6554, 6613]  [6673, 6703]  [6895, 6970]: 0.6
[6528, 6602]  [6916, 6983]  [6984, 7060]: -1.3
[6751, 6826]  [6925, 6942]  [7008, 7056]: -1.0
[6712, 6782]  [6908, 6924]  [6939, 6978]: -0.2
